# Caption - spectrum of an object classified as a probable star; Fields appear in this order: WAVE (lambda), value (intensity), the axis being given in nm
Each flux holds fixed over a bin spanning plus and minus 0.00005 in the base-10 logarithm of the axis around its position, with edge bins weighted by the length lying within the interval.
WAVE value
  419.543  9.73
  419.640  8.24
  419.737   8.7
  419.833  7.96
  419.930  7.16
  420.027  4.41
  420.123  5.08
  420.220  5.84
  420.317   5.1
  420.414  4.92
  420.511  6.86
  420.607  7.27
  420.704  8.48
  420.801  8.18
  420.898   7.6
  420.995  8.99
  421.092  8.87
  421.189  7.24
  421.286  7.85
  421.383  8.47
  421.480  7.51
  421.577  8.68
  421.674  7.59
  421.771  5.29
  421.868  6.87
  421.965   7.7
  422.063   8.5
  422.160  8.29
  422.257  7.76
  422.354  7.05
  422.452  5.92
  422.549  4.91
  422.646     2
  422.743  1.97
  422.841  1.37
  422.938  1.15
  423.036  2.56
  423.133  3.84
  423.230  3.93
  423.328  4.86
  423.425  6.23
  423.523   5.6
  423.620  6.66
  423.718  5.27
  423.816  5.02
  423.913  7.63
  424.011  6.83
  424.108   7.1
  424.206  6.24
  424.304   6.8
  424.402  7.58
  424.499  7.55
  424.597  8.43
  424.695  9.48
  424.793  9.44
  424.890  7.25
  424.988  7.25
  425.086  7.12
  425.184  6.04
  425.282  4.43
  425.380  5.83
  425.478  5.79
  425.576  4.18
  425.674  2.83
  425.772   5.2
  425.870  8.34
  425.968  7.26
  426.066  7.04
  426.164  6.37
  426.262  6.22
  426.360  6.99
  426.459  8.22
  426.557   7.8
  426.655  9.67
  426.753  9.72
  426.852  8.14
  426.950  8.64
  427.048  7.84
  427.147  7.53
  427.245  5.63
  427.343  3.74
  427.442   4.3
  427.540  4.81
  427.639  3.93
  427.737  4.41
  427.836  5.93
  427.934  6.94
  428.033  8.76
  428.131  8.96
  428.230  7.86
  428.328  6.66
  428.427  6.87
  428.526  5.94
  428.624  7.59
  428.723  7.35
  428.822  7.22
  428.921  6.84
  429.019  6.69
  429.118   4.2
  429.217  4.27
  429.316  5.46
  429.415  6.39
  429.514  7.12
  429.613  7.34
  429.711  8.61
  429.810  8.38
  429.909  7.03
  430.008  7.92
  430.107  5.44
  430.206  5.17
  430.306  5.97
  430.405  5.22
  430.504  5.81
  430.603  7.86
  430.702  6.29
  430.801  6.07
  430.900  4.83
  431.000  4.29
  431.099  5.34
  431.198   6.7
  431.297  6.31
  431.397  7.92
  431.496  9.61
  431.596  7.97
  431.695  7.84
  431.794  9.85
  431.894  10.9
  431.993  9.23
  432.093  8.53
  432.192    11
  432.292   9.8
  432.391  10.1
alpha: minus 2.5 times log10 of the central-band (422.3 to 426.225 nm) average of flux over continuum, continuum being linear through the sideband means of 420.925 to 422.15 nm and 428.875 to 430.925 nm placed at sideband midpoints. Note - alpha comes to 0.26 mag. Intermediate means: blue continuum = 7.81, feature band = 5.77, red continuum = 6.35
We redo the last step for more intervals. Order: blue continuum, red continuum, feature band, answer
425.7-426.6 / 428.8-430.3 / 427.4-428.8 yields 0.03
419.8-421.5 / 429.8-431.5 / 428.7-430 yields -0.05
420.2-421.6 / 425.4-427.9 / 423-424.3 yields 0.24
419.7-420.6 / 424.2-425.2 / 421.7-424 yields 0.32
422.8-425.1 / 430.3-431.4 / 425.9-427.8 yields -0.13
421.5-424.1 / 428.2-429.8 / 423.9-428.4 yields -0.11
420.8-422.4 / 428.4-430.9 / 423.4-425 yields 0.04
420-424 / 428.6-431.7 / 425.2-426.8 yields -0.05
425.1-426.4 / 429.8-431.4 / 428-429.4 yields -0.11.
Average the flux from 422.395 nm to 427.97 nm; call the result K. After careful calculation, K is 6.03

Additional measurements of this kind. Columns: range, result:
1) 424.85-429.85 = 6.62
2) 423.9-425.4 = 7.2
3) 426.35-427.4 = 7.62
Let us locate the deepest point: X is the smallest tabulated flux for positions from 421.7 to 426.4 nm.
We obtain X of 1.15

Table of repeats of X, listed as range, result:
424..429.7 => 2.83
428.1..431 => 4.2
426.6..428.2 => 3.74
